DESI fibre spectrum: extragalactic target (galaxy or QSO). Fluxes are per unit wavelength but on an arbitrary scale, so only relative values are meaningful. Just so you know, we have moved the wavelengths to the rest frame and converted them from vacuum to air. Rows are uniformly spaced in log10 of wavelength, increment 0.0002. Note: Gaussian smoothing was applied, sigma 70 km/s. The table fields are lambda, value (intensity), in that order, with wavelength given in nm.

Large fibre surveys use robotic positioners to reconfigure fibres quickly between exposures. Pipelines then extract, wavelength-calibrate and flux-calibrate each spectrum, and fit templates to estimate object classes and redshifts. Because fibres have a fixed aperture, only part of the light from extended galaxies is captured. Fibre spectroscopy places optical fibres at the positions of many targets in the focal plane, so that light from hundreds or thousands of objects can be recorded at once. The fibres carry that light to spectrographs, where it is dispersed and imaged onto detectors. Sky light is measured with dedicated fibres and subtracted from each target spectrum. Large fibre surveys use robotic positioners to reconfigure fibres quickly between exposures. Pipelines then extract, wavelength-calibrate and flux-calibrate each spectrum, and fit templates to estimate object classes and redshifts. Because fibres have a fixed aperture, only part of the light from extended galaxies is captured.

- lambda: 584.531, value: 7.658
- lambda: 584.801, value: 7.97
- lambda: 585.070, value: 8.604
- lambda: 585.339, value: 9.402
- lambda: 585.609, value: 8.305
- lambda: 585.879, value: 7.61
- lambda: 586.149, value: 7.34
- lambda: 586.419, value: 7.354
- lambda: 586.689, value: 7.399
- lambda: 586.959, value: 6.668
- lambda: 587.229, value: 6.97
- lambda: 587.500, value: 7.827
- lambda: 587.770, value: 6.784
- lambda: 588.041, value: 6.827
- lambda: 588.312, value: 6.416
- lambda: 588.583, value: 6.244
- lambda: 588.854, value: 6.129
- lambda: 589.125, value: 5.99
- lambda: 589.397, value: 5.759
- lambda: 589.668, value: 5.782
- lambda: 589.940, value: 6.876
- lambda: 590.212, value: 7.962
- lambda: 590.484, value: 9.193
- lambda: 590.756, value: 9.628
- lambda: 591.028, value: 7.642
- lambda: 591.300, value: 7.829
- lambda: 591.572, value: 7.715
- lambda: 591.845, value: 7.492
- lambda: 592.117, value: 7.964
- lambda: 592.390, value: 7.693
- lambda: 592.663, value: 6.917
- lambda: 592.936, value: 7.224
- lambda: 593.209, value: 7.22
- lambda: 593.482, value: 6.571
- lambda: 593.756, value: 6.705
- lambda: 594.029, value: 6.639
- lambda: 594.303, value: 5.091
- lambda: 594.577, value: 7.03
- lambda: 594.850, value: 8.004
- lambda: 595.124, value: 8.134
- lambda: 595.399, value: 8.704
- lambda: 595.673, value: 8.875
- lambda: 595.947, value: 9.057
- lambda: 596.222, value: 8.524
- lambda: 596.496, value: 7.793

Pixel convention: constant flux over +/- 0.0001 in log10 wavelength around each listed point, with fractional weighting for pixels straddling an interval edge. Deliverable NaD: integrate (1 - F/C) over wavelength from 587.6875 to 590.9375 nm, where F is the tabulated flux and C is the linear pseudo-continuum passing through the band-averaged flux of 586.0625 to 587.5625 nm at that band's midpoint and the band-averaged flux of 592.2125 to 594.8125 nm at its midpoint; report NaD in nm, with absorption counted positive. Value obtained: 0.05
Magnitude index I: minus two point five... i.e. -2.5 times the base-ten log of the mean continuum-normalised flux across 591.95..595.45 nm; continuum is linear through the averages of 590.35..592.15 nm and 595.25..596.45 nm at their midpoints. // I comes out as 0.18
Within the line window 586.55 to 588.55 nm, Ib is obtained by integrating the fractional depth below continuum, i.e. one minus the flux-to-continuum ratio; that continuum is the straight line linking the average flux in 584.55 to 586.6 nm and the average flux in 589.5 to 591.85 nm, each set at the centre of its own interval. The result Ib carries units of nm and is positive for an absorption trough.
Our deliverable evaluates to 0.25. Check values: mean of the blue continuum 8.04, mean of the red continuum 7.78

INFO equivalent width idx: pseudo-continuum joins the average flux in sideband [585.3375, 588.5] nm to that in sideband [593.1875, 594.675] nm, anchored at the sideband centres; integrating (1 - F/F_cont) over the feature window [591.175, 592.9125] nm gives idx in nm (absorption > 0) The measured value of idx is -0.23 nm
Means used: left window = 7.3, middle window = 7.58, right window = 6.48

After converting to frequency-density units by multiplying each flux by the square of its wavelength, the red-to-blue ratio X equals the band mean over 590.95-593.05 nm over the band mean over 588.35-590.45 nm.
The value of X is 1.2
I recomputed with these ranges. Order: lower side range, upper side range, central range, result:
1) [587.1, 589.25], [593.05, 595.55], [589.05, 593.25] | -0.086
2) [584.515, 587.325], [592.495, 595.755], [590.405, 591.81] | -0.120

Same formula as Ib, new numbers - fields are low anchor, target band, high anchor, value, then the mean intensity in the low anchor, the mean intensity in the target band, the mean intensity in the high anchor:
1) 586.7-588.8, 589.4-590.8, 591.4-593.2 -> -0.077 nm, 6.83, 7.57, 7.49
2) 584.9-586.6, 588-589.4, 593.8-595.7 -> 0.289 nm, 8.08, 6.23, 7.38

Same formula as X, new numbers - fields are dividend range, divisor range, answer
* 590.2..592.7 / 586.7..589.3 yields 1.22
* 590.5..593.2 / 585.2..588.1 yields 1.06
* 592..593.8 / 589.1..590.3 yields 1.13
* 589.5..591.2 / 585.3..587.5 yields 1.05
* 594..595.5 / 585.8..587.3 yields 1.04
